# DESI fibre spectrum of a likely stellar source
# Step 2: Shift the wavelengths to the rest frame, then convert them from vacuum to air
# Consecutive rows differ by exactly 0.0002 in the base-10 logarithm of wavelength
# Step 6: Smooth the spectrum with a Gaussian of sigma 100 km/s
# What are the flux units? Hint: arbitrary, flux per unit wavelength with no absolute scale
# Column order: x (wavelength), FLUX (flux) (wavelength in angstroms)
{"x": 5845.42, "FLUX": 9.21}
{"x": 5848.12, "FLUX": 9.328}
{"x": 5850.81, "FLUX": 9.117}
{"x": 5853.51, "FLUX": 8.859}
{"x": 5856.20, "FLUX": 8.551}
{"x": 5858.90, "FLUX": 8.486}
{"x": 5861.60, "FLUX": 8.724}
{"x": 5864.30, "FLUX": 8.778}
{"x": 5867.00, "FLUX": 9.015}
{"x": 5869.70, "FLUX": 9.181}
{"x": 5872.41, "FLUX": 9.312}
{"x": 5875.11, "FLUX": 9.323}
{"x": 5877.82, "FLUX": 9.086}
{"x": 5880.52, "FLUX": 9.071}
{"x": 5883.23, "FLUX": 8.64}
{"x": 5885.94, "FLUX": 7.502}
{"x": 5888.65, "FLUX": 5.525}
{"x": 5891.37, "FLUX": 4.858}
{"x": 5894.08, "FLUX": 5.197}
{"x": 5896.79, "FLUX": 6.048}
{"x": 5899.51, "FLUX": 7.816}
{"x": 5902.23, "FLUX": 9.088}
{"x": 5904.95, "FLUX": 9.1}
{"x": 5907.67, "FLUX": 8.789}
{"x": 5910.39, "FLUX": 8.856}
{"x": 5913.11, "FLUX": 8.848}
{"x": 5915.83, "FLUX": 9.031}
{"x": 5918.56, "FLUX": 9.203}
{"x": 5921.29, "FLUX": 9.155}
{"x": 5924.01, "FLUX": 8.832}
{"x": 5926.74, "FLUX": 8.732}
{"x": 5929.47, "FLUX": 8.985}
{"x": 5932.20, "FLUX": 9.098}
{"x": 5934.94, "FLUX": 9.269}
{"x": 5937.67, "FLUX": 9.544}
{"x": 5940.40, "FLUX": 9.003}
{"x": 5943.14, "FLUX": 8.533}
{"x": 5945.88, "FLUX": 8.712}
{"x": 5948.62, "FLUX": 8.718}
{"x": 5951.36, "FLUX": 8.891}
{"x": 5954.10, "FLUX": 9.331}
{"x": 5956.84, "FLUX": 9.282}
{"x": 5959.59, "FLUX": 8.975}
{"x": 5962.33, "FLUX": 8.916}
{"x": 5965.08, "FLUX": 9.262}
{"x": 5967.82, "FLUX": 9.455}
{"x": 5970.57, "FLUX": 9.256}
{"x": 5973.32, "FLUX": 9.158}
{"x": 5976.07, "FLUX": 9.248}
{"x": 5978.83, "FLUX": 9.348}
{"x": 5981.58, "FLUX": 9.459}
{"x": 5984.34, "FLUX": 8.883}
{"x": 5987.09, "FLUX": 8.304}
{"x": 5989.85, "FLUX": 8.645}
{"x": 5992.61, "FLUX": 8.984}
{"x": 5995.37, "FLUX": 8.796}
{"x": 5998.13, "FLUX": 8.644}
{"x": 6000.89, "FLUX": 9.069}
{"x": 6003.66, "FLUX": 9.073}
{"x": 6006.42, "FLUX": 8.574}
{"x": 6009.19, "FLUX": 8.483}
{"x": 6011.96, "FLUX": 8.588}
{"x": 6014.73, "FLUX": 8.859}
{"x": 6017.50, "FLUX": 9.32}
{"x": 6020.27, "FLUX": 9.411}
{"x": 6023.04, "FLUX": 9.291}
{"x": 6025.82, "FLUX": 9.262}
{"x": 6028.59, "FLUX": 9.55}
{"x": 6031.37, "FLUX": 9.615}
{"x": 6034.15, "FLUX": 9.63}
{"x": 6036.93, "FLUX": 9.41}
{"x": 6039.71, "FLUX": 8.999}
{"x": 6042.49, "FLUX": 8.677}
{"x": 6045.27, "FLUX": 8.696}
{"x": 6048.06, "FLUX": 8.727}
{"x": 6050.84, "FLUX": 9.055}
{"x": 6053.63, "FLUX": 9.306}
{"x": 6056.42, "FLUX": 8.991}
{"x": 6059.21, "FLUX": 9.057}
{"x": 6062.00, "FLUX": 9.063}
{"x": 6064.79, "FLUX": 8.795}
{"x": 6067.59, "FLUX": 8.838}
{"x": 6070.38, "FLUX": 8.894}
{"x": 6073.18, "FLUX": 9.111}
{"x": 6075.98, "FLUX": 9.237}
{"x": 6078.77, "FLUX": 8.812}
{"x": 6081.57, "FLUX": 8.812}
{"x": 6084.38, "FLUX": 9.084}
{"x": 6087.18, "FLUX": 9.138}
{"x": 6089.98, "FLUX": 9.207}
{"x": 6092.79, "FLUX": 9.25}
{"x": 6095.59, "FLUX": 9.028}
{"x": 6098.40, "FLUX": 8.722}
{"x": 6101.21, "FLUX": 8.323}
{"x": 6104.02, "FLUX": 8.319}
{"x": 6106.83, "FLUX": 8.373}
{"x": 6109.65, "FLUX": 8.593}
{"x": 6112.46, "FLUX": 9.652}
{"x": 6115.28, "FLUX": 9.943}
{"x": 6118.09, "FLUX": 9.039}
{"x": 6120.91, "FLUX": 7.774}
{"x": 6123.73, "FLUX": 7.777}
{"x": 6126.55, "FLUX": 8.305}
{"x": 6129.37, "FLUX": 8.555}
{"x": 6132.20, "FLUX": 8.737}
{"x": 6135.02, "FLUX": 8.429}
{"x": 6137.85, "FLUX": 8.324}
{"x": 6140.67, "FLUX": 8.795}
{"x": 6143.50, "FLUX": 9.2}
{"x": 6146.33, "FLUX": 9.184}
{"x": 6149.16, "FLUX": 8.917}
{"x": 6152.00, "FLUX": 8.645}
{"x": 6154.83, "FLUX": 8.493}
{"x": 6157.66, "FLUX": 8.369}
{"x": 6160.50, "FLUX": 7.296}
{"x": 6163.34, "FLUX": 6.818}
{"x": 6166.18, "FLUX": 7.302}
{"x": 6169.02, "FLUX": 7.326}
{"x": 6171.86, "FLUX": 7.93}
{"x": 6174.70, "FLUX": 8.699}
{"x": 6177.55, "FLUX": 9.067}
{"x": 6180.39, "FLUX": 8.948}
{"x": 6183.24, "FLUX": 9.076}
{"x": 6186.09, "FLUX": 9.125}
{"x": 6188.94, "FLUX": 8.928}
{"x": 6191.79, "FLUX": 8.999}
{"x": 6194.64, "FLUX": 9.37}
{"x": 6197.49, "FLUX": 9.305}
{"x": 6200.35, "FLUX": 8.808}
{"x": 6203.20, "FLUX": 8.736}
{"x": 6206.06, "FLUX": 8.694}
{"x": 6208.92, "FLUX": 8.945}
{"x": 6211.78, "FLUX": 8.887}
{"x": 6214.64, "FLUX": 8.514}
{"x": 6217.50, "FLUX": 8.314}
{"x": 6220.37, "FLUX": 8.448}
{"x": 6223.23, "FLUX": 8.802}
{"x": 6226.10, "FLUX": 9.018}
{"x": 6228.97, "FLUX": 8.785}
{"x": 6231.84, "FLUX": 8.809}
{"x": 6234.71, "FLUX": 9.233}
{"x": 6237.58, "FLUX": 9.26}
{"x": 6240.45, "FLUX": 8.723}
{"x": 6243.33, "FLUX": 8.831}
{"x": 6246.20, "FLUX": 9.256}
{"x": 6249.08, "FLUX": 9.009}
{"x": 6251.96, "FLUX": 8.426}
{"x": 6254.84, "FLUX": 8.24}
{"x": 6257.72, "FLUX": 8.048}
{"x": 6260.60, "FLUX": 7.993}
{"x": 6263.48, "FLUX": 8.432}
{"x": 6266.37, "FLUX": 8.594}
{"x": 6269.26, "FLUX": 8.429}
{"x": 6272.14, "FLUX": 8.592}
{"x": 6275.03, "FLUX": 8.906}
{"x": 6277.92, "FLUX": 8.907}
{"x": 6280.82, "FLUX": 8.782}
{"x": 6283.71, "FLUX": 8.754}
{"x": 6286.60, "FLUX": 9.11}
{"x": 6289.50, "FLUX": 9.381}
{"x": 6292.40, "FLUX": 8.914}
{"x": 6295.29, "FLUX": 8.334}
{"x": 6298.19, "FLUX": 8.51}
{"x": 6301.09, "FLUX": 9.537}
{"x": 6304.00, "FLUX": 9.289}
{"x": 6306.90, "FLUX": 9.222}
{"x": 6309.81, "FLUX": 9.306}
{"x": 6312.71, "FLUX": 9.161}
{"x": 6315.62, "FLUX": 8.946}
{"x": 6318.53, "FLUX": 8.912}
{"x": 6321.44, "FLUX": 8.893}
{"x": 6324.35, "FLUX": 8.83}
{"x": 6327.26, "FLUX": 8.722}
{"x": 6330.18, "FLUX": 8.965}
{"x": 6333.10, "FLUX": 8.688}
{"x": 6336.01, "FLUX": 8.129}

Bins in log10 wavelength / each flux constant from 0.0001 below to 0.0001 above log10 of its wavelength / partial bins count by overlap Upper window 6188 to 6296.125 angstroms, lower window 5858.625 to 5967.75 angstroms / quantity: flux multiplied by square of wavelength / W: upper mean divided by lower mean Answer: 1.1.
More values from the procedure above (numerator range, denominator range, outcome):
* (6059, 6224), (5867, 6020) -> 1.07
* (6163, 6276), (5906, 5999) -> 1.05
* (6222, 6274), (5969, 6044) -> 1.04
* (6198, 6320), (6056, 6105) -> 1.05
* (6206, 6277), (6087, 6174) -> 1.06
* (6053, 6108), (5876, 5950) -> 1.13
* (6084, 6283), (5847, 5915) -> 1.16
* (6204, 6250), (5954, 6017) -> 1.07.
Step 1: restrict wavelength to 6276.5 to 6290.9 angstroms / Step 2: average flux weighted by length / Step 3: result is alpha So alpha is 8.98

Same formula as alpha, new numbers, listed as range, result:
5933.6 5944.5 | 9.09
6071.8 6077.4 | 9.18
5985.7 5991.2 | 8.48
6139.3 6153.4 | 8.94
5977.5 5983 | 9.4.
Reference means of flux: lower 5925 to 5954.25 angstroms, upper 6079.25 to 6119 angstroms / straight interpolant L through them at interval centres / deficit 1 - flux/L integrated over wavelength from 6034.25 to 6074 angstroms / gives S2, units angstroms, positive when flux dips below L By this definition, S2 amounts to -0.1 angstroms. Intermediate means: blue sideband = 8.97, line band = 8.99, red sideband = 8.96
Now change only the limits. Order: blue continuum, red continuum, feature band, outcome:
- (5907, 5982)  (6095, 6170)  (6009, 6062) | -2.1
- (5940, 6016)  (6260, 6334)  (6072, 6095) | -0.4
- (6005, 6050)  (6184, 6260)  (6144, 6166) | 1.7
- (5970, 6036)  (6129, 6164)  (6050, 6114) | -1.5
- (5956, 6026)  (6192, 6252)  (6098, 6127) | 1.0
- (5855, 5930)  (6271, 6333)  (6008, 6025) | -1.0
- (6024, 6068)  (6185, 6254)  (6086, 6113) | 0.6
